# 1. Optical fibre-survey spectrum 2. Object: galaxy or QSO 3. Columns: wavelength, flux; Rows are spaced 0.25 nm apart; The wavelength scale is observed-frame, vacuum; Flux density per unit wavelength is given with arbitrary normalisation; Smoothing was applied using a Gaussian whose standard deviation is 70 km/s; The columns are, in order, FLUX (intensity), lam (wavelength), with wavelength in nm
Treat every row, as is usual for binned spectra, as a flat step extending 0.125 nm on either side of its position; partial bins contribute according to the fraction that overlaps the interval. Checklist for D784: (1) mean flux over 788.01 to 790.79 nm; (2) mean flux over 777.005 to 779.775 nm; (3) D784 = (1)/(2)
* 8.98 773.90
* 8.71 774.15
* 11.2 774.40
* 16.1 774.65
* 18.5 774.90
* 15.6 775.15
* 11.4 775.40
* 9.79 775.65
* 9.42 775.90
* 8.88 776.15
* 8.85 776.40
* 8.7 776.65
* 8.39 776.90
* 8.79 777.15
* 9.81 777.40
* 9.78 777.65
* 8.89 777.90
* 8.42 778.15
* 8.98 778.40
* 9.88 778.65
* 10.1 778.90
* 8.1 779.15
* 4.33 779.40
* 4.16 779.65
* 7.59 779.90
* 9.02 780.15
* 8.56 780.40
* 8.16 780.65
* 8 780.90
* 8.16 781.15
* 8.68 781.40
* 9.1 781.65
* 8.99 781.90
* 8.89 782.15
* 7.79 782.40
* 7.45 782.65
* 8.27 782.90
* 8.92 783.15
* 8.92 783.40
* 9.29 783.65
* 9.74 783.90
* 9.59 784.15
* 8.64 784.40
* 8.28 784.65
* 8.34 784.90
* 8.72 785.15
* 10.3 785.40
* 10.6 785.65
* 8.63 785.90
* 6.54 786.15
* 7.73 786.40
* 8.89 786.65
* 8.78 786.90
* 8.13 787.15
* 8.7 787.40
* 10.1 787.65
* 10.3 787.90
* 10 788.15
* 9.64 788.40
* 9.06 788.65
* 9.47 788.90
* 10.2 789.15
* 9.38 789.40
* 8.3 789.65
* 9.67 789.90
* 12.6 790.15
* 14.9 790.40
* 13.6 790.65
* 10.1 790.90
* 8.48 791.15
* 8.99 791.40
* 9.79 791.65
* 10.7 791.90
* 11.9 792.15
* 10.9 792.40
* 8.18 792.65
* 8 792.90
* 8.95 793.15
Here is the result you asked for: 1.3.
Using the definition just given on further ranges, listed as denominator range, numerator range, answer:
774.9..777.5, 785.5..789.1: 0.87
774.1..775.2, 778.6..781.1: 0.54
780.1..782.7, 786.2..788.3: 1.06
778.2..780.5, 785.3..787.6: 1.11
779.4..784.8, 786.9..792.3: 1.22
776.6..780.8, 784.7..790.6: 1.15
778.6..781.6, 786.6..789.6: 1.19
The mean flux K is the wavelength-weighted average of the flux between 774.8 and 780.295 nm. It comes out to 9.38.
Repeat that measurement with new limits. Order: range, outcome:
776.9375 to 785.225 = 8.49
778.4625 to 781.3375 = 7.87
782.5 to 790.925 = 9.45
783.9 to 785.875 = 9.21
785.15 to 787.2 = 8.72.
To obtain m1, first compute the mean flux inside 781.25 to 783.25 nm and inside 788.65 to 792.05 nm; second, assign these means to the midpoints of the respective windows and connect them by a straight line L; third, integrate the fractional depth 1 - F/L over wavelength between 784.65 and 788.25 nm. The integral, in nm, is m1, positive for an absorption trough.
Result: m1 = 0.21 nm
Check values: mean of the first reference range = 8.5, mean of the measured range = 8.95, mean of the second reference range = 10.4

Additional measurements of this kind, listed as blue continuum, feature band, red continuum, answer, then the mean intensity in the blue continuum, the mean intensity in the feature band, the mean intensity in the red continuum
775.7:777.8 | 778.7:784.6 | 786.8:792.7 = 0.74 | 9.1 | 8.3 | 10.1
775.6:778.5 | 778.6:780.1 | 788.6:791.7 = 0.32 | 9.04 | 7.32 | 10.4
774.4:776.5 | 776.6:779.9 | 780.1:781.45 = 0.64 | 12.3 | 8.3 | 8.38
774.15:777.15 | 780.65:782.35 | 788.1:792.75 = 0.37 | 11.3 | 8.56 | 10.3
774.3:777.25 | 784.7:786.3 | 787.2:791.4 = 0.26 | 11.3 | 8.81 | 10.2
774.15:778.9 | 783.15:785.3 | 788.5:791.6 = 0.31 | 10.6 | 8.95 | 10.4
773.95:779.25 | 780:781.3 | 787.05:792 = 0.24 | 10.4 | 8.37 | 10.1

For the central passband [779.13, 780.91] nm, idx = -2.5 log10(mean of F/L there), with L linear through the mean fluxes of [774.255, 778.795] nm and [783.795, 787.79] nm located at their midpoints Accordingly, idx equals 0.36 mag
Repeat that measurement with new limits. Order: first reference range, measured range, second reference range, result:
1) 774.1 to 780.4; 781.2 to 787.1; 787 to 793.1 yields 0.14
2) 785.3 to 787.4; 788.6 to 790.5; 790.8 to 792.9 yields -0.12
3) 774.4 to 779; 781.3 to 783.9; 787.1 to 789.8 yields 0.15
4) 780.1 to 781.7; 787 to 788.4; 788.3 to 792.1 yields 0.05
